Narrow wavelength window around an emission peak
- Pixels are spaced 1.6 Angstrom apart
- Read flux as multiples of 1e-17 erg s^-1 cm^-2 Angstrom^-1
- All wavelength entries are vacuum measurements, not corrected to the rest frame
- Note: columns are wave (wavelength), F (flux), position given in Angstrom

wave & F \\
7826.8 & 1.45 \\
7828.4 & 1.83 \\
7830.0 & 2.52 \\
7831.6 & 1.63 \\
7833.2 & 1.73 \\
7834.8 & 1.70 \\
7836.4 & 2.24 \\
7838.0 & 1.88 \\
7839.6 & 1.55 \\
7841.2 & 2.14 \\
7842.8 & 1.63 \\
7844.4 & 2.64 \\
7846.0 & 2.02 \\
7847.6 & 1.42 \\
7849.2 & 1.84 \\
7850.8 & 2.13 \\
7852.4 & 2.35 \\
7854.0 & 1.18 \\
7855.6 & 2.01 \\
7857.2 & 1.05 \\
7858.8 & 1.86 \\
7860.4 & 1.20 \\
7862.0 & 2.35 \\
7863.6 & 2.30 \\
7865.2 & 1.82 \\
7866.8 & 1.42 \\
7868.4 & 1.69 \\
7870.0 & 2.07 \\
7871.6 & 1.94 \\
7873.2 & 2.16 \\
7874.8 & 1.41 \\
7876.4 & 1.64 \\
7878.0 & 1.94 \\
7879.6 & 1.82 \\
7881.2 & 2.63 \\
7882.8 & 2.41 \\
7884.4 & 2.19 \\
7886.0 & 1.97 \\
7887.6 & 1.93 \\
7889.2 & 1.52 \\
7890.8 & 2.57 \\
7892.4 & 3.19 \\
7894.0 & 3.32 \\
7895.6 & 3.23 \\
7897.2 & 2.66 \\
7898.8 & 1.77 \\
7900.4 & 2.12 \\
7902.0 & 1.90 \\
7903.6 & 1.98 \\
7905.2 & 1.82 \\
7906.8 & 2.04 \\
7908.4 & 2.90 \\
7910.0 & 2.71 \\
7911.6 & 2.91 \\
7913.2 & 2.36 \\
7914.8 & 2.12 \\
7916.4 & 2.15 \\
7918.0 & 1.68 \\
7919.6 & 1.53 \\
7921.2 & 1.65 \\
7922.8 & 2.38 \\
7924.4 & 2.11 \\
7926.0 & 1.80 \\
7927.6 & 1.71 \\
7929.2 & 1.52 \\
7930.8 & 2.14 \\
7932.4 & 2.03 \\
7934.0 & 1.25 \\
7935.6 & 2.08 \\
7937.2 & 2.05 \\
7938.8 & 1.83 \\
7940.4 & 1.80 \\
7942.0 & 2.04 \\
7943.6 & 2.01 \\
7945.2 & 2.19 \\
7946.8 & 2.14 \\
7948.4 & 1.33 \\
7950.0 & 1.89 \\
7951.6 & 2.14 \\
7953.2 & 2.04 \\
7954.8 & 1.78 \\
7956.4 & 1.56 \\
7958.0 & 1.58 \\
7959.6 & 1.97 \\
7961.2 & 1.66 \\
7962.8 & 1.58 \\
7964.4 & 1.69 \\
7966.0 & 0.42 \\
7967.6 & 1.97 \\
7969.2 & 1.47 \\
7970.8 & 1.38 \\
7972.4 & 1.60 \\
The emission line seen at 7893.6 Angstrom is [S II]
